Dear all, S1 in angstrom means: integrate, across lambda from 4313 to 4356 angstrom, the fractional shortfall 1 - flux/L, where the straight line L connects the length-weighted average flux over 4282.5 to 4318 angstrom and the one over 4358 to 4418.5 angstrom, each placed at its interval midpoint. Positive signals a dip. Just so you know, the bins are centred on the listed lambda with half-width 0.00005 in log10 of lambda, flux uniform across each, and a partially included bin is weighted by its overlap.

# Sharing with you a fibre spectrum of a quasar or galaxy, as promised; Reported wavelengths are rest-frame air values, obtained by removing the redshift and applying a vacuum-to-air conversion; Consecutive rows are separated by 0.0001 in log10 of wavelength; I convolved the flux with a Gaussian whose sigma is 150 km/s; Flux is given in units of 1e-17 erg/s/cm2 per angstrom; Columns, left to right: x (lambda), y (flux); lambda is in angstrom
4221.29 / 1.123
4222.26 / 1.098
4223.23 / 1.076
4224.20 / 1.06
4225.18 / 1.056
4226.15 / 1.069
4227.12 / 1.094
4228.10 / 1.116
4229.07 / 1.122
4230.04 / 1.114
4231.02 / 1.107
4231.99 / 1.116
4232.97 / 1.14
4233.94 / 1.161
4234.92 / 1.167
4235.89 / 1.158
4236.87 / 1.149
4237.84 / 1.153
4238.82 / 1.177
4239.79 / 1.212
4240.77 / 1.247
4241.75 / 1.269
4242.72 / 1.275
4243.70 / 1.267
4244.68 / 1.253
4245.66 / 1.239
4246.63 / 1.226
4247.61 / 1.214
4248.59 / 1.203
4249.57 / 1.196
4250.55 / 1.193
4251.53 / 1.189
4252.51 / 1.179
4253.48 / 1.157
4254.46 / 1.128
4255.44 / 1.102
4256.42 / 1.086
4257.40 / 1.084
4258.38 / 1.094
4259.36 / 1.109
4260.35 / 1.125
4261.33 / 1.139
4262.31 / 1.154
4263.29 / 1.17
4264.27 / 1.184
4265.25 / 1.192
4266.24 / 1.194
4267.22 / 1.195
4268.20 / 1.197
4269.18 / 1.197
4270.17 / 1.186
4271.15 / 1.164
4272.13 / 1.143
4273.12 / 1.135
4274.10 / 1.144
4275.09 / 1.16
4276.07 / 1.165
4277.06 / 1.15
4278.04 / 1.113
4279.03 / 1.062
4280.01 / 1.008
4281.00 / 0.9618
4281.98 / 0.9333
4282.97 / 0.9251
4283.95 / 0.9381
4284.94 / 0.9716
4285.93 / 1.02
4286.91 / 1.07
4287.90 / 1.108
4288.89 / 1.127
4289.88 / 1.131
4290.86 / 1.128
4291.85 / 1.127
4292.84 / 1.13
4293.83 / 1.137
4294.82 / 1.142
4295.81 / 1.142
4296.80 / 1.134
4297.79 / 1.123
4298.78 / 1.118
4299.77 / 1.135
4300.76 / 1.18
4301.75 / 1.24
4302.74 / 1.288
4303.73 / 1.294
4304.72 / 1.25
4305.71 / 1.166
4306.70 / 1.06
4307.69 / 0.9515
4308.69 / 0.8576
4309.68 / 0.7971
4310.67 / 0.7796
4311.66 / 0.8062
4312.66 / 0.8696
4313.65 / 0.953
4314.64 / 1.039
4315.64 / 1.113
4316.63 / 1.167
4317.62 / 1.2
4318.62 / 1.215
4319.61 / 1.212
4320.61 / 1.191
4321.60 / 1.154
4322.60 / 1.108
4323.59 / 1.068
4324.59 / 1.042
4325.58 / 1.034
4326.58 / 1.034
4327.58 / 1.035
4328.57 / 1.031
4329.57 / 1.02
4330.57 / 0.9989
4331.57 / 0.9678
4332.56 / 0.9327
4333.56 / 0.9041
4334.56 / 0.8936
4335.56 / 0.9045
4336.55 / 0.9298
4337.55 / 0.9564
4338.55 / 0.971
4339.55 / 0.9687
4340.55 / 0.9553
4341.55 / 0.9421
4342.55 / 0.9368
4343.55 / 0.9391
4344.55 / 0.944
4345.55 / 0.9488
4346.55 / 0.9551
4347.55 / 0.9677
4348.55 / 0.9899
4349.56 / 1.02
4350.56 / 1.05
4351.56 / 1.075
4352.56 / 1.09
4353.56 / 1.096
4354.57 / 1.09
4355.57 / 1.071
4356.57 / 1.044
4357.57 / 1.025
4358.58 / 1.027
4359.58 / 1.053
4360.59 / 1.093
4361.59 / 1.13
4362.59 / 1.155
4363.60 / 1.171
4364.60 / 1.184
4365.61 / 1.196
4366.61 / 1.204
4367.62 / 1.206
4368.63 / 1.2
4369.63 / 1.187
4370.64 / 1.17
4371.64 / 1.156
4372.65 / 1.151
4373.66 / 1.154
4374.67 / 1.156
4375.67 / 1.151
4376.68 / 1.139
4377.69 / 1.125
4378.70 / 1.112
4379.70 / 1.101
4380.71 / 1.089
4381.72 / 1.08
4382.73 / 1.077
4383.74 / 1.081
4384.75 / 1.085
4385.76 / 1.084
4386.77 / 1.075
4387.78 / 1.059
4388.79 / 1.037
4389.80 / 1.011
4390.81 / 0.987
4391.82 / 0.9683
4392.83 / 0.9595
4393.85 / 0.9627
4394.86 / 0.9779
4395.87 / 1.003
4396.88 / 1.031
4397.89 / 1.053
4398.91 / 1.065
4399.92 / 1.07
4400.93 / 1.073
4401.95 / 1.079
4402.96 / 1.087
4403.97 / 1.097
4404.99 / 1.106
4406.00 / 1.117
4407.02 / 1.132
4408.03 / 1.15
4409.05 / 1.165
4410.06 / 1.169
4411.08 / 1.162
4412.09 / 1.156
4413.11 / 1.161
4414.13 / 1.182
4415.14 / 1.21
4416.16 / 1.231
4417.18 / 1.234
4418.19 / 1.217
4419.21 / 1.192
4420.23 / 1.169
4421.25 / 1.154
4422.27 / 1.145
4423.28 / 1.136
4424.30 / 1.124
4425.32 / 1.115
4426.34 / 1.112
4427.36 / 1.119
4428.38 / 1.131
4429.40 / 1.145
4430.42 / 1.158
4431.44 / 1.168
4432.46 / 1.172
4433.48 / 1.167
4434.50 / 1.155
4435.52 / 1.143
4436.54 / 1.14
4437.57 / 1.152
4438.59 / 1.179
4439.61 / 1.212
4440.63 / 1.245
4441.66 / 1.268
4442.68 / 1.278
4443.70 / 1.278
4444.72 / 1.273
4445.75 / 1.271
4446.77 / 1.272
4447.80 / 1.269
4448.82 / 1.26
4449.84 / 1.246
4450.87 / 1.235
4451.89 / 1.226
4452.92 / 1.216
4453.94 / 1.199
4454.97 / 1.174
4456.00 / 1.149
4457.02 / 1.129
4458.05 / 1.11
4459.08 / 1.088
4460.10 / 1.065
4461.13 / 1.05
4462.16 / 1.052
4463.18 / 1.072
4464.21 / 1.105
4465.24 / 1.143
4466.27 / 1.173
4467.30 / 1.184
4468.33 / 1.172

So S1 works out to 2.5 angstrom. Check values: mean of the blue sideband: 1.07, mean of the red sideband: 1.11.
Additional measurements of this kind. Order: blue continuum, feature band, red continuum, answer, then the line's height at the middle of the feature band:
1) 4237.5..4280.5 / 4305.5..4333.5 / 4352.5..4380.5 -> 3.0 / 1.15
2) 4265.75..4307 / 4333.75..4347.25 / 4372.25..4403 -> 1.9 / 1.09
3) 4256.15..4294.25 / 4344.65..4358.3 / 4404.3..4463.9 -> 1.3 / 1.14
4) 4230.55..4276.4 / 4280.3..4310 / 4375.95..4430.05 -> 1.7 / 1.15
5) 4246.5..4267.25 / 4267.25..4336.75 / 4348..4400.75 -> 3.6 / 1.13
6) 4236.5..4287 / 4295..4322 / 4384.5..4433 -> 1.0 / 1.13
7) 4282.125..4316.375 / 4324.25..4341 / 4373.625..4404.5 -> 1.4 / 1.06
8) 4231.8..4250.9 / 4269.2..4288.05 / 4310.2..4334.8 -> 0.9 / 1.12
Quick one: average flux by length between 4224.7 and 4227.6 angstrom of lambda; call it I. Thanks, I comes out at 1.08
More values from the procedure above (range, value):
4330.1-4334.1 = 0.95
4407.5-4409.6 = 1.16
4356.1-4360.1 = 1.04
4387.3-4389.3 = 1.05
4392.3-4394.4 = 0.959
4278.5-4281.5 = 1.01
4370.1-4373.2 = 1.16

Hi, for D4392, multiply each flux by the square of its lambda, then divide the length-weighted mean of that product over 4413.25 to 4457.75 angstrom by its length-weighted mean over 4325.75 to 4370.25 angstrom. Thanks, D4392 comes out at 1.2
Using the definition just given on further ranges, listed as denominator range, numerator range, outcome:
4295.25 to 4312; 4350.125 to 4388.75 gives 1.06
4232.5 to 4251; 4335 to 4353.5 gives 0.85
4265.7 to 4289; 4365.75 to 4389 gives 1.08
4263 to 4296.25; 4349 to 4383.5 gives 1.05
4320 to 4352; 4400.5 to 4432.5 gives 1.20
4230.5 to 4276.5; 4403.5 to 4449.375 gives 1.09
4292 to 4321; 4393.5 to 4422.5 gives 1.08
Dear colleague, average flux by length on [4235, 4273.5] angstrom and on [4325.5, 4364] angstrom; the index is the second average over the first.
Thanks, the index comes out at 0.9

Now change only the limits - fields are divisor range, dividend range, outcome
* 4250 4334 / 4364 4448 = 1.04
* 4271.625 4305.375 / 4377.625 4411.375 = 0.96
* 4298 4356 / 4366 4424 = 1.08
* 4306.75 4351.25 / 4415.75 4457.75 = 1.20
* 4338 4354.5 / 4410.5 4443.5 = 1.18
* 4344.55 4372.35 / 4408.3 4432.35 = 1.06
